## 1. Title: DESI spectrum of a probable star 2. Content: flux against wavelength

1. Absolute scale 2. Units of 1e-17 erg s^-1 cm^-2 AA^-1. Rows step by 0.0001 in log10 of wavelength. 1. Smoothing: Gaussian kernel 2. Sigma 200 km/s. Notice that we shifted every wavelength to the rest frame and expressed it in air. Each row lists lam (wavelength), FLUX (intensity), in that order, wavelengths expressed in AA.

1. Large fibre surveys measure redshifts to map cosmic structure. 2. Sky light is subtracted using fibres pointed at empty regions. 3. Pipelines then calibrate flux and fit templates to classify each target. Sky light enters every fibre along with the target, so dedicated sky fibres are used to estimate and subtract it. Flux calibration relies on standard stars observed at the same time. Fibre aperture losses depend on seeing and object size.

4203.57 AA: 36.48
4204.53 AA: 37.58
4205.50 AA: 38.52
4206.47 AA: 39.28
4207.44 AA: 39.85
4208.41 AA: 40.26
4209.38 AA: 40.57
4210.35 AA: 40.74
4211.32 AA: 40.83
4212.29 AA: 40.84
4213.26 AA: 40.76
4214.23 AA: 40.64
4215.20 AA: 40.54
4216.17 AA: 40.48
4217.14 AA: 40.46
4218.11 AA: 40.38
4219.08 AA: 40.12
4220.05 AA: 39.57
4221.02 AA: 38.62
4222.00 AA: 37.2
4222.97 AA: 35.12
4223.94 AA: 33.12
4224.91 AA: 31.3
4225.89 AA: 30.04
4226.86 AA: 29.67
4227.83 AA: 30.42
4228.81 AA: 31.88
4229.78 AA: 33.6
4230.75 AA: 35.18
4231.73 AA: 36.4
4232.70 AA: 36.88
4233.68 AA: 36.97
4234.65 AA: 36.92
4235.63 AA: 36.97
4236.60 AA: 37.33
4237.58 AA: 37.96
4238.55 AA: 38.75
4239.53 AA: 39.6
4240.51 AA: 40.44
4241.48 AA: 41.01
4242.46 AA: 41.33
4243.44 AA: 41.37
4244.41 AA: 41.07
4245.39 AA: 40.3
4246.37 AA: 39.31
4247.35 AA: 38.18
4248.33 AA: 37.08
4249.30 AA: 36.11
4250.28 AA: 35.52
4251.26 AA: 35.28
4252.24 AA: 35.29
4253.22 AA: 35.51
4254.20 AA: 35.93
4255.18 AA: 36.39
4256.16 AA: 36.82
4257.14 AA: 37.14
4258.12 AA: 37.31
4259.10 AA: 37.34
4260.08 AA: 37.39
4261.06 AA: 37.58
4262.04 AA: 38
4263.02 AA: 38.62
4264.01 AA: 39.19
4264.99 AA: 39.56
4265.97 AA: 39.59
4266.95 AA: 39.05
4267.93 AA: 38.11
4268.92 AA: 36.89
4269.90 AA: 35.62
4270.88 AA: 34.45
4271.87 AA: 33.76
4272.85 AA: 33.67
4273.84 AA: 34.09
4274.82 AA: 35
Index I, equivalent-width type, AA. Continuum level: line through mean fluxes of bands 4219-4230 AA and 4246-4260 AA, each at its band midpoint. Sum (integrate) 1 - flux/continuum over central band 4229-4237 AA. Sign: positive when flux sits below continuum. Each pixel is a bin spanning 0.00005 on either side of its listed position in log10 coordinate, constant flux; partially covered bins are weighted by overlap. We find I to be -0.30 AA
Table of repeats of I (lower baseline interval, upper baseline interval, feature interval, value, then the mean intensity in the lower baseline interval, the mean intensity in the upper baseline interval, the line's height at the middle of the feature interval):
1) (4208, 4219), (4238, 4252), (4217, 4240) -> 2.21 AA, 40.6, 38.9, 39.8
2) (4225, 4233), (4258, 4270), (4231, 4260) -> -2.07 AA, 32.8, 38.1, 35.3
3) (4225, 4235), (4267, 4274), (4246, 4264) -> -1.13 AA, 33.7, 35.5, 34.8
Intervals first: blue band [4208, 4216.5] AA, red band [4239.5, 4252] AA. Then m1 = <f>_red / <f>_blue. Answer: 0.96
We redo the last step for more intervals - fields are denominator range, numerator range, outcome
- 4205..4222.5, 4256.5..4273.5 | 0.93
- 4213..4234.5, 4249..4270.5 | 1.02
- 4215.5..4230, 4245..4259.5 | 1.04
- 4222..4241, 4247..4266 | 1.05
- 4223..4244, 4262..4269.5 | 1.07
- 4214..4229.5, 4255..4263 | 1.04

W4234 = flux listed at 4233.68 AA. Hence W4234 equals 36.97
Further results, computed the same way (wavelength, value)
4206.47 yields 39.28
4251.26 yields 35.28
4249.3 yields 36.11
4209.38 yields 40.57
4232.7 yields 36.88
